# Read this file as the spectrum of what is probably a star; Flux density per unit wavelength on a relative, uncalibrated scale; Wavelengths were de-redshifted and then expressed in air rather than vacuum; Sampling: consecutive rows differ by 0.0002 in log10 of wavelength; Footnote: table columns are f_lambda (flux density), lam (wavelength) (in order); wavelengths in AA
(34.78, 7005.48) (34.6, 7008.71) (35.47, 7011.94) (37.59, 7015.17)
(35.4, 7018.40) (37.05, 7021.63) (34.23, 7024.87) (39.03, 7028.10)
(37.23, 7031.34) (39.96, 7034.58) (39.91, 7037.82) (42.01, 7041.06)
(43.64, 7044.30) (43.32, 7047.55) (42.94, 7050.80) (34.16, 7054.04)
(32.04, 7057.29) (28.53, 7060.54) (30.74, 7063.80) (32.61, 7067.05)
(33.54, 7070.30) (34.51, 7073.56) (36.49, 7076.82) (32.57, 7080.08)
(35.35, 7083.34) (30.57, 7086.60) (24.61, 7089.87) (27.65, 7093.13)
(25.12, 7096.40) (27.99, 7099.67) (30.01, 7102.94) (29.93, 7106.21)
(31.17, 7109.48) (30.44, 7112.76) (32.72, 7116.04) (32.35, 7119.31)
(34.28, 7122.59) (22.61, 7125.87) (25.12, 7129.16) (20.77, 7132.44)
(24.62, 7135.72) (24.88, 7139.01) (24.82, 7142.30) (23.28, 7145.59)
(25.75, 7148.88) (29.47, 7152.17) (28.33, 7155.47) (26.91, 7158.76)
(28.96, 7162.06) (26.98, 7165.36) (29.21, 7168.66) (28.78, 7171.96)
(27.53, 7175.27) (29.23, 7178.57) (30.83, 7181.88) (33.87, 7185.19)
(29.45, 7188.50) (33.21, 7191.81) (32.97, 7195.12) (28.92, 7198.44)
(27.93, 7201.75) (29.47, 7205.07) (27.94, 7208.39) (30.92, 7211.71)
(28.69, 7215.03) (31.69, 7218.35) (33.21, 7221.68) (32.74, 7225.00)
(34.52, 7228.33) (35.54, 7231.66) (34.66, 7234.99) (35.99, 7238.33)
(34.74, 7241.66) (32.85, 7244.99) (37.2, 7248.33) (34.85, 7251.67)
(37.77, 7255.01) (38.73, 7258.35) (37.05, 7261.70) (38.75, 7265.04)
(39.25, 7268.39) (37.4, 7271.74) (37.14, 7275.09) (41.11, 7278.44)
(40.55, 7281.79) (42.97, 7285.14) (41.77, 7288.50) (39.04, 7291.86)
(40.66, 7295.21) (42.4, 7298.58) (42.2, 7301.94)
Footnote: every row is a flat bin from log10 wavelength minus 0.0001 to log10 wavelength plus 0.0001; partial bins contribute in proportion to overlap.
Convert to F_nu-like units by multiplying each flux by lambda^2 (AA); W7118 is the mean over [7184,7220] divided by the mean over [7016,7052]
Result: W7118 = 0.81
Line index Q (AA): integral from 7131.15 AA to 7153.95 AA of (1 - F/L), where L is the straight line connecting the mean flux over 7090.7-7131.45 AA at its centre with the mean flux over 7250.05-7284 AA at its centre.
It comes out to 4.4 AA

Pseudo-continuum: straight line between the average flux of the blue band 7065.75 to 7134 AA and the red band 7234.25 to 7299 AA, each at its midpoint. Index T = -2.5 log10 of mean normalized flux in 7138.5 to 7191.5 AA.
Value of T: 0.18 mag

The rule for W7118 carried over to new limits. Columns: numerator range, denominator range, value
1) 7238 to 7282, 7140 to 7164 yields 1.44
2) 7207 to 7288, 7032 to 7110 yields 1.11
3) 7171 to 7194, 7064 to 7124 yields 1.00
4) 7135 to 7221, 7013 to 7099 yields 0.85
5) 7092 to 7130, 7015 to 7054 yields 0.76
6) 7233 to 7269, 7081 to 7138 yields 1.33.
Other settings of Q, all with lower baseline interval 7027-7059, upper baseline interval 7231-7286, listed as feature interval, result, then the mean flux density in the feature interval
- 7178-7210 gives 6.38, 30.4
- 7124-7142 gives 6.88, 23.8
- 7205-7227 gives 4.06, 30.8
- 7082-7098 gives 4.28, 28.5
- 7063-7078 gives 2.11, 33.7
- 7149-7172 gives 6.09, 28.2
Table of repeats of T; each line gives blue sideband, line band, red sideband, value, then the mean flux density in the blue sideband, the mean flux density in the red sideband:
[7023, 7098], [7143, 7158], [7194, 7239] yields 0.23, 34.8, 31.7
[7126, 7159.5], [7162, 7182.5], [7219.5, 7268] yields -0.01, 25.2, 35.7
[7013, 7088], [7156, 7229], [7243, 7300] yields 0.25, 36.2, 38.8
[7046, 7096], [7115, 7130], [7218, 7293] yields 0.16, 33.1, 37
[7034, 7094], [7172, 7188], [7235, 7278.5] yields 0.20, 35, 36.9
